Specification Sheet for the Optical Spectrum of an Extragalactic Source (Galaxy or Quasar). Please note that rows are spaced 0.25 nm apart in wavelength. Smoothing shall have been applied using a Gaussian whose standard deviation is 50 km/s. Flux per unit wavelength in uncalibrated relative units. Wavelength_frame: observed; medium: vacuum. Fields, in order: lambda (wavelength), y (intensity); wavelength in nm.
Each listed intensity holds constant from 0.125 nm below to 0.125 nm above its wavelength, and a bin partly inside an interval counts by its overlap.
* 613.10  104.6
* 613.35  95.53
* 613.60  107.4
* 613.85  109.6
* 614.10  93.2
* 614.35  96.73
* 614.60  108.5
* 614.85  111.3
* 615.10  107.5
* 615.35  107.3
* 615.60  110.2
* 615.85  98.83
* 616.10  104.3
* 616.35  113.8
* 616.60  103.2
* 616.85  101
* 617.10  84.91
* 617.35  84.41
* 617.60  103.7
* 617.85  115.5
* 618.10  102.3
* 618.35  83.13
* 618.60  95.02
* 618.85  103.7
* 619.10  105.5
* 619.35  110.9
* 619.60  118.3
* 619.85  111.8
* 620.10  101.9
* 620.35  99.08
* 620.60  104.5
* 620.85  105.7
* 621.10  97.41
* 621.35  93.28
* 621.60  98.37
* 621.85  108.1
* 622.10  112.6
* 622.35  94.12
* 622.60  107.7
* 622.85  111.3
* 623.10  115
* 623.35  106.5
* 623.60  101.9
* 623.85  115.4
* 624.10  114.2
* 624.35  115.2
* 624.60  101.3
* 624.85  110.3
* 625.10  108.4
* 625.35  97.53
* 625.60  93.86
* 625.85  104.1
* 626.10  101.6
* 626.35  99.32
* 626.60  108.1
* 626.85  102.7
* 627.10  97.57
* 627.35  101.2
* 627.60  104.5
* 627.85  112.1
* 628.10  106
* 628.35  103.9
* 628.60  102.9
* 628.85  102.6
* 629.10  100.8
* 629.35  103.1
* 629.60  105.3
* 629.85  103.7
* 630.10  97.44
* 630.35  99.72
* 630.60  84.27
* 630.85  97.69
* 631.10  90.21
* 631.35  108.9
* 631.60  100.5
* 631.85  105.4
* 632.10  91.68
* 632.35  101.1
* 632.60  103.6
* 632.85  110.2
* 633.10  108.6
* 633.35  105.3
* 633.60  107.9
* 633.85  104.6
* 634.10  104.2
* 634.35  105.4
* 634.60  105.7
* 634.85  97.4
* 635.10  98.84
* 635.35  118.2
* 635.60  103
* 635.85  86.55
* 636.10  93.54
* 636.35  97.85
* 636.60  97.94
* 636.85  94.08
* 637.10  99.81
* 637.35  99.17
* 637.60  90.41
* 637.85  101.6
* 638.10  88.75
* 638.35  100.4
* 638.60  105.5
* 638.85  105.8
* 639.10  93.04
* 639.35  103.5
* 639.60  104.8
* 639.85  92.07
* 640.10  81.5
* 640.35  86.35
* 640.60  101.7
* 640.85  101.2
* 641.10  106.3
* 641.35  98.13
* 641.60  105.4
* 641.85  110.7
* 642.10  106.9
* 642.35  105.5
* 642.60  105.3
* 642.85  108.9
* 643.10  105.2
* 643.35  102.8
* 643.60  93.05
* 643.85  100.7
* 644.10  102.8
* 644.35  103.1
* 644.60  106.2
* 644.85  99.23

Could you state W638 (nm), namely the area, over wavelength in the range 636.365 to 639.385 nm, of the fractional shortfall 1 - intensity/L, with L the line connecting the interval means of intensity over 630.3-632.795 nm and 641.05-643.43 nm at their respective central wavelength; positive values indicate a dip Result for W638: 0.13 nm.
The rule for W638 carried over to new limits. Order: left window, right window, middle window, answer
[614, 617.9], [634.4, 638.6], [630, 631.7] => 0.05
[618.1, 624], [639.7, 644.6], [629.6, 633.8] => 0.06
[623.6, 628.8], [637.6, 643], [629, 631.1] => 0.11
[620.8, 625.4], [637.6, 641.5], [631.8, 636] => -0.11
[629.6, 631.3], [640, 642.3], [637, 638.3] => 0.04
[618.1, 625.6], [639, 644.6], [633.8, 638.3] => 0.13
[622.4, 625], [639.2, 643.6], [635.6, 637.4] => 0.13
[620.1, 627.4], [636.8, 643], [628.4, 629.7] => 0.00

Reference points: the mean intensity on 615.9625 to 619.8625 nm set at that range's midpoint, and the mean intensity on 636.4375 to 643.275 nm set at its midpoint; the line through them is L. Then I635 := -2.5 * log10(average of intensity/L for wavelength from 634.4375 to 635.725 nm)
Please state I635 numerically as -0.04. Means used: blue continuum 102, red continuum 100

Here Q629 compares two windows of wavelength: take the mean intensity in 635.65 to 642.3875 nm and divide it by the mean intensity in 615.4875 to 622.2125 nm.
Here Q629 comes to 0.96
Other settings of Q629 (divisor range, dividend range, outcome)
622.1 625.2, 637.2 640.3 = 0.89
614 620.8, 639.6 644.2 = 0.98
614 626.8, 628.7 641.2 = 0.96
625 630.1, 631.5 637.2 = 0.99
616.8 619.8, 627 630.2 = 1.02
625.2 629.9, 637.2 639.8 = 0.96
